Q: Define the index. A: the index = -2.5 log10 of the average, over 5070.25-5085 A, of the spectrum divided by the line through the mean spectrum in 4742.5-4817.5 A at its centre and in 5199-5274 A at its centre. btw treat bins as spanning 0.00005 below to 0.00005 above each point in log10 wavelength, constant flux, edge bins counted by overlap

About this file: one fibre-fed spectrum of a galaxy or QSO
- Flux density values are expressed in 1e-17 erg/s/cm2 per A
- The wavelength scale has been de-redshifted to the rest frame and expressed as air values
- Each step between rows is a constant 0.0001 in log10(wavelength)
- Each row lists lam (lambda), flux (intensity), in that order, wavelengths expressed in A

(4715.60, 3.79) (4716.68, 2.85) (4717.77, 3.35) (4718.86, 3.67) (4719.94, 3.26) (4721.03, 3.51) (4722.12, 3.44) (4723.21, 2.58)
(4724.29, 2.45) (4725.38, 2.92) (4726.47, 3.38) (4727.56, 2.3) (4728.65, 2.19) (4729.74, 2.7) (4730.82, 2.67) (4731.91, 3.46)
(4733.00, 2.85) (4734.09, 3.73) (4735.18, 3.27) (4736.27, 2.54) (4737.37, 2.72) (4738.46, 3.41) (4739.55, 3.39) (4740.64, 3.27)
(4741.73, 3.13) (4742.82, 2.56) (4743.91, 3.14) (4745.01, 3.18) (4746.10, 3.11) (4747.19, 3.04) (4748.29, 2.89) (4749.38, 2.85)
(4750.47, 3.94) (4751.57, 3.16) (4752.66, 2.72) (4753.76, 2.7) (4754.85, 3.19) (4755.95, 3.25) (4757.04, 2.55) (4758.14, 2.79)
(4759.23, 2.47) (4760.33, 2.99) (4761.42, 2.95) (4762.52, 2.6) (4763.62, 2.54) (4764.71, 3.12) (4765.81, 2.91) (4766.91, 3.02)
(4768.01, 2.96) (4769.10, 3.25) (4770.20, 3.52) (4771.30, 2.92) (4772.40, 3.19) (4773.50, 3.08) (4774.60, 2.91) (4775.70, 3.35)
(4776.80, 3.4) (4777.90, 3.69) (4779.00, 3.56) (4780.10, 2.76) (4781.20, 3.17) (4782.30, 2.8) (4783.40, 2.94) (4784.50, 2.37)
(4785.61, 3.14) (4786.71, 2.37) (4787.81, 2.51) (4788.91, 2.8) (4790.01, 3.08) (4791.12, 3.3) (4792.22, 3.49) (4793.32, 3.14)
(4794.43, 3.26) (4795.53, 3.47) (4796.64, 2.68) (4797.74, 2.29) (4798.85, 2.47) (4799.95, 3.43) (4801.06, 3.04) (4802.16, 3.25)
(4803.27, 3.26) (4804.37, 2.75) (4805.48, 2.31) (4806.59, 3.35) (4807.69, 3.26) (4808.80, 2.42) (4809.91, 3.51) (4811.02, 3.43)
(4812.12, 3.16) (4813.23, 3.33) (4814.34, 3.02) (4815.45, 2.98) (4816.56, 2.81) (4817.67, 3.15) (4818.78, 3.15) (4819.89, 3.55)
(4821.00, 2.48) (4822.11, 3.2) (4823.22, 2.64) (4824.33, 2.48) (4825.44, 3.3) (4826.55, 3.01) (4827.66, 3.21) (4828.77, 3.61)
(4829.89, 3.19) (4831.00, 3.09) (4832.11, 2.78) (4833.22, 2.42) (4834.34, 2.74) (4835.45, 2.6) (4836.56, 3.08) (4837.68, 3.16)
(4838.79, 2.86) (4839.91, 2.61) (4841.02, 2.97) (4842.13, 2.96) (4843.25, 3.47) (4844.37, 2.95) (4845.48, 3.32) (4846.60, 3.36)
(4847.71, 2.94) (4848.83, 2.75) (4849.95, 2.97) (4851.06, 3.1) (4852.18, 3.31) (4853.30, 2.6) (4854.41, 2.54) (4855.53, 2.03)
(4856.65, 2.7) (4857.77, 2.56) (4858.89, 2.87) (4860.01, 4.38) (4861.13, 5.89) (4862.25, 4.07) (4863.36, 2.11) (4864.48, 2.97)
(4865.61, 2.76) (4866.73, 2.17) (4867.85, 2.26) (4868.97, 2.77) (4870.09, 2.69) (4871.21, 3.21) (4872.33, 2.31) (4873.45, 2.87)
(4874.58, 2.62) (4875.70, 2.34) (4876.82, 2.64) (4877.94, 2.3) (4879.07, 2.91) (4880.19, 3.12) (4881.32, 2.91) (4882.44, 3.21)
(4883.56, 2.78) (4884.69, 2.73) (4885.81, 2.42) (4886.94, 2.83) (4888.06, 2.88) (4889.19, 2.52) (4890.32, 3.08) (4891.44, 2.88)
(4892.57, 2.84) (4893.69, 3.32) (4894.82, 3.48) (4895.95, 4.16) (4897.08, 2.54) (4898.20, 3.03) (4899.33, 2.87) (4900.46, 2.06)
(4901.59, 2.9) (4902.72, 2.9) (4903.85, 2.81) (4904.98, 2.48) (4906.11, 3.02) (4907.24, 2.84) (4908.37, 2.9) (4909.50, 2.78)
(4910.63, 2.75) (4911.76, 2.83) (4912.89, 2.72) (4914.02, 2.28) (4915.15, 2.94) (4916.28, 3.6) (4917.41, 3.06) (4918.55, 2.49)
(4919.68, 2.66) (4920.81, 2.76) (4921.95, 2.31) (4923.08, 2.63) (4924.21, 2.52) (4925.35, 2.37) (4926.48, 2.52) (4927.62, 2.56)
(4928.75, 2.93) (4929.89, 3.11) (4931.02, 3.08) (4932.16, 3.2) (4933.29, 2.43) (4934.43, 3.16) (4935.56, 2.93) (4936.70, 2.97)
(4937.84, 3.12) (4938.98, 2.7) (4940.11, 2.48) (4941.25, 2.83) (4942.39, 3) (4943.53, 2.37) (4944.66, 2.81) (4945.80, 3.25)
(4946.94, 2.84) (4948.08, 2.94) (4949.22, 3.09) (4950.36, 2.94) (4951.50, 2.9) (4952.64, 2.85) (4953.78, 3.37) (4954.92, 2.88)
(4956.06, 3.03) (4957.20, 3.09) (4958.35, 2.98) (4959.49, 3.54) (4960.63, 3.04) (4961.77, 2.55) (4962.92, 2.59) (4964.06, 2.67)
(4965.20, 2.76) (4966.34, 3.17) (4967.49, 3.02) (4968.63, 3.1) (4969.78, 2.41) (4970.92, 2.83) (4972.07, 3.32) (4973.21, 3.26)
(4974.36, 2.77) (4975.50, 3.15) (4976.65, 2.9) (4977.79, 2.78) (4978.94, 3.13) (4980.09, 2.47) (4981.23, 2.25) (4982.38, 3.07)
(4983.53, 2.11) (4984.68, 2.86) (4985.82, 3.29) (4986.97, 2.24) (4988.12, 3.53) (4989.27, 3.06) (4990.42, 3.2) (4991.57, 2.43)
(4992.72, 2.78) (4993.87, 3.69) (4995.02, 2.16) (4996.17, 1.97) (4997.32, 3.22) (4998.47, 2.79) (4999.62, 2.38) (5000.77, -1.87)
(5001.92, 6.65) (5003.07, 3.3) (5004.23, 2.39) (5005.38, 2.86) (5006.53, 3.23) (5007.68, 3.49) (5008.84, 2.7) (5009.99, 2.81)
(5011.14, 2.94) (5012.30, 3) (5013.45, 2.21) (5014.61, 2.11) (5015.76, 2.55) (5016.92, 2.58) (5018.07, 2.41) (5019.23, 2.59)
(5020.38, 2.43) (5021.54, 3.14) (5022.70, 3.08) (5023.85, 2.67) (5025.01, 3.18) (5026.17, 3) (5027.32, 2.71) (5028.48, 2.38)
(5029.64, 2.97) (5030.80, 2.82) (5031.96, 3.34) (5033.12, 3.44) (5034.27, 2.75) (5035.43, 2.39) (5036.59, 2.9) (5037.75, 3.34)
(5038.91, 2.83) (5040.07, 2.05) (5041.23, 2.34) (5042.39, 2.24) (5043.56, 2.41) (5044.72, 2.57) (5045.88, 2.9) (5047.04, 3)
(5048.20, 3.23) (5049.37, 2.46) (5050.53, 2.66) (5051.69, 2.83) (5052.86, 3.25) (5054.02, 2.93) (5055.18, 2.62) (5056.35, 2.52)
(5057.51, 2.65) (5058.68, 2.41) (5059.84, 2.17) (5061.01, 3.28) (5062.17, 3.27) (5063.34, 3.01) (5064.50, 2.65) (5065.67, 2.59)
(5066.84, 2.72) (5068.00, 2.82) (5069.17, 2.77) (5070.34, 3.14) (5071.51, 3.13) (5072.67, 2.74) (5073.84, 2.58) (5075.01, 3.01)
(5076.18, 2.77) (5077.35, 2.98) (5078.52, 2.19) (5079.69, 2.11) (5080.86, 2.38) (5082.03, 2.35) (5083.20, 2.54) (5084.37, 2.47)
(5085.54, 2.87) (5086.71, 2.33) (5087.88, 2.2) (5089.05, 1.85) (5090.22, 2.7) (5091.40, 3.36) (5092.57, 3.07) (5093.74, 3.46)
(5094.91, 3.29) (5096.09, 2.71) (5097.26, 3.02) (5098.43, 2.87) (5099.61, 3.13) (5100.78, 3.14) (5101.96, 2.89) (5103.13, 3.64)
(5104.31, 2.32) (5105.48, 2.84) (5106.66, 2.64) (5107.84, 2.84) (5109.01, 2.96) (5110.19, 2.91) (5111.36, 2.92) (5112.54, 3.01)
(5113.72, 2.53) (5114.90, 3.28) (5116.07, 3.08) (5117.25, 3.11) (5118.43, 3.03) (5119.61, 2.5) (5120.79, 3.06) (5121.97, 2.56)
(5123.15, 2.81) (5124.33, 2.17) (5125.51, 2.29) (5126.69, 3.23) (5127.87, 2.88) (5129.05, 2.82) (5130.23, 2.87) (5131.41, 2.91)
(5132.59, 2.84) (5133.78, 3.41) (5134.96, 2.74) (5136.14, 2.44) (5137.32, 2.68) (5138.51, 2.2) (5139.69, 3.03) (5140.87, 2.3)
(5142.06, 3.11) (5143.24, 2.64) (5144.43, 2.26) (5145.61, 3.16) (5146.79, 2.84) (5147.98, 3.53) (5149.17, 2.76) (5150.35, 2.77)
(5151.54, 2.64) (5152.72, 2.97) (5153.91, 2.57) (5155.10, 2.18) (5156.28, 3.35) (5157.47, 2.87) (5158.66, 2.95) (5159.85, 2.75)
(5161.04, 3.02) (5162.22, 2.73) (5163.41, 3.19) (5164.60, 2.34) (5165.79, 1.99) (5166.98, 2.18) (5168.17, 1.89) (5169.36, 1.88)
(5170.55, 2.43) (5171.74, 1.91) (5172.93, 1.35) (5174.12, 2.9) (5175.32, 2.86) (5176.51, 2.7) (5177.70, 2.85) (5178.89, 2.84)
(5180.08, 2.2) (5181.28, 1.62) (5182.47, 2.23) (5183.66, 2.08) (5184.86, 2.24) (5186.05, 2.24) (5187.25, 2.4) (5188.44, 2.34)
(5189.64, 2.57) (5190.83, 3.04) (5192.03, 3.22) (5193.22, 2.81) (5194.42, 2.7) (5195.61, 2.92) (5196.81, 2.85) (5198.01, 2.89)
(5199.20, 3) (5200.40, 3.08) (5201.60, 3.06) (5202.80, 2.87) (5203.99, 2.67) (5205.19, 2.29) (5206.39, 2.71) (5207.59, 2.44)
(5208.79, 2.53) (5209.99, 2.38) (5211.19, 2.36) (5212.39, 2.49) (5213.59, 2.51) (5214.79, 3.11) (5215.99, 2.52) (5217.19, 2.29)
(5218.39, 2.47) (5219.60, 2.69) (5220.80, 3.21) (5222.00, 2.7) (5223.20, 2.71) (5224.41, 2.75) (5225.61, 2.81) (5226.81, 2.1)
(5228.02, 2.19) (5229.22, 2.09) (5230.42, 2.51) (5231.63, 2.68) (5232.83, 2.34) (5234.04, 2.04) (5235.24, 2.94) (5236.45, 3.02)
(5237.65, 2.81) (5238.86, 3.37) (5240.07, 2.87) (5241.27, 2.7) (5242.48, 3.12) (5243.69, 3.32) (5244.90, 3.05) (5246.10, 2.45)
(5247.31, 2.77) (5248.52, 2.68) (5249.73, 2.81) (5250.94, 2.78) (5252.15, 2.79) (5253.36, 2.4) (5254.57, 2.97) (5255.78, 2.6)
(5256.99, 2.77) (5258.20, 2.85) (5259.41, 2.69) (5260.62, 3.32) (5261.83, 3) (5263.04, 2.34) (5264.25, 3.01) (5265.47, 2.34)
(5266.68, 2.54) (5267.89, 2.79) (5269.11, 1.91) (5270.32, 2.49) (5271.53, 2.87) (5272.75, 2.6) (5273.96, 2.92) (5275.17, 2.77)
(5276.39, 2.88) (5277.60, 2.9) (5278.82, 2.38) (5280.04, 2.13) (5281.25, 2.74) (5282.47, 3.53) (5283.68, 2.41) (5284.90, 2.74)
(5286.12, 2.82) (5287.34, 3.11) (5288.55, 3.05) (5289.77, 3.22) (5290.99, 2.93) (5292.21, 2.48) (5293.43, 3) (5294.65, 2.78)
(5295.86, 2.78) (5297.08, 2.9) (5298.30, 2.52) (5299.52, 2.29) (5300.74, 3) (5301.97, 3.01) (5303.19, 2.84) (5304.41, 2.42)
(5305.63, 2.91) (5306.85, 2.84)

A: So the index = 0.07 mag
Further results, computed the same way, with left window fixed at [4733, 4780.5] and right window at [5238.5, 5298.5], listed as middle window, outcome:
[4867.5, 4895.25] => 0.073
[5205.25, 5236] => 0.109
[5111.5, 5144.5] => 0.028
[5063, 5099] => 0.060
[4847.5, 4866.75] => -0.021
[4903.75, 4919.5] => 0.059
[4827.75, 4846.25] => 0.008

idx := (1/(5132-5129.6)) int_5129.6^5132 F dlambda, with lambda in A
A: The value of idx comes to 2.89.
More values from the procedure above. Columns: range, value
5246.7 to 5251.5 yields 2.76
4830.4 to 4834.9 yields 2.76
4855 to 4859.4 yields 2.54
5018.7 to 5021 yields 2.52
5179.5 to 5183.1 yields 2.02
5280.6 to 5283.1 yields 3.12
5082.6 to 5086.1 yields 2.63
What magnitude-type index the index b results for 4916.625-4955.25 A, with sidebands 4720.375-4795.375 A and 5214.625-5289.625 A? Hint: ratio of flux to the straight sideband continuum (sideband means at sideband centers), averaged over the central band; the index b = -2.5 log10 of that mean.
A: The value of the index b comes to 0.03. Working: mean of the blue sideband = 3.01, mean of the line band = 2.83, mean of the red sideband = 2.72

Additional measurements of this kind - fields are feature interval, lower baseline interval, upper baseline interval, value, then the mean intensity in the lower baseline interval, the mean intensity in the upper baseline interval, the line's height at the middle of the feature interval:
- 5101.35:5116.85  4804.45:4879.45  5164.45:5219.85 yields -0.117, 2.96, 2.51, 2.62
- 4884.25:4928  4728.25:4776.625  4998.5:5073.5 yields 0.029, 3.01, 2.77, 2.88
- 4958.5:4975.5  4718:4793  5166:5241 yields -0.053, 3.02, 2.56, 2.8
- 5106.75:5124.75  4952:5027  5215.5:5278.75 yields -0.032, 2.83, 2.7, 2.77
